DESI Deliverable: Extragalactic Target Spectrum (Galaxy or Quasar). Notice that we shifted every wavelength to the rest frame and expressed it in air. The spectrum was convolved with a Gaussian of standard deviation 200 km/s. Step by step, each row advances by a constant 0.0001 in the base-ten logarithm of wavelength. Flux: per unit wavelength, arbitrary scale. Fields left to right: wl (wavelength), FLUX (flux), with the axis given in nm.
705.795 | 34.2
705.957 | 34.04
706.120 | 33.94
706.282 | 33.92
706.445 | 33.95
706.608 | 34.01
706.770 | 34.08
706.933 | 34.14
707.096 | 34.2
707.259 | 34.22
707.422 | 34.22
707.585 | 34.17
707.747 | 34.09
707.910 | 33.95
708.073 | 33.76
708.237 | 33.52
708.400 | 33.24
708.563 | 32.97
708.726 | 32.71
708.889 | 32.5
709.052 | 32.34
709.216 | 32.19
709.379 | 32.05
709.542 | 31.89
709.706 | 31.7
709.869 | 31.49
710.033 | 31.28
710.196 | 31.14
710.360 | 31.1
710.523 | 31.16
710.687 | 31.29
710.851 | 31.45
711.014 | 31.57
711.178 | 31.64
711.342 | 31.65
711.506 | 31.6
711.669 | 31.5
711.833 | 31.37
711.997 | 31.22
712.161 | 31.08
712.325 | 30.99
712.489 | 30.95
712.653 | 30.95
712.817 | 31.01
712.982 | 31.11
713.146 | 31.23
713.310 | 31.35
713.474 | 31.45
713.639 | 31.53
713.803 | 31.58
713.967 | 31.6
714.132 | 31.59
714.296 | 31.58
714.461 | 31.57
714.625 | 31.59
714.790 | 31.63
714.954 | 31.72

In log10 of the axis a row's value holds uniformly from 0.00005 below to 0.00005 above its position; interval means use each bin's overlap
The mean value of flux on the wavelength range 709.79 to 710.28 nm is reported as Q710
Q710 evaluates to 31.3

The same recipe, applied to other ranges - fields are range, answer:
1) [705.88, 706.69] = 34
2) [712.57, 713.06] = 31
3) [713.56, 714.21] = 31.6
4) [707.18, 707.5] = 34.2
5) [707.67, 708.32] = 33.8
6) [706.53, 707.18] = 34.1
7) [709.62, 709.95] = 31.6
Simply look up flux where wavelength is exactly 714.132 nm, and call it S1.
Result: 31.59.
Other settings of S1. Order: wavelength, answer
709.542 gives 31.89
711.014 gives 31.57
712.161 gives 31.08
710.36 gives 31.1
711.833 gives 31.37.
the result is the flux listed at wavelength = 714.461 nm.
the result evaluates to 31.57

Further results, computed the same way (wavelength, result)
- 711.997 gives 31.22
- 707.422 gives 34.22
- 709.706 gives 31.7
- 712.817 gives 31.01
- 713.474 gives 31.45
